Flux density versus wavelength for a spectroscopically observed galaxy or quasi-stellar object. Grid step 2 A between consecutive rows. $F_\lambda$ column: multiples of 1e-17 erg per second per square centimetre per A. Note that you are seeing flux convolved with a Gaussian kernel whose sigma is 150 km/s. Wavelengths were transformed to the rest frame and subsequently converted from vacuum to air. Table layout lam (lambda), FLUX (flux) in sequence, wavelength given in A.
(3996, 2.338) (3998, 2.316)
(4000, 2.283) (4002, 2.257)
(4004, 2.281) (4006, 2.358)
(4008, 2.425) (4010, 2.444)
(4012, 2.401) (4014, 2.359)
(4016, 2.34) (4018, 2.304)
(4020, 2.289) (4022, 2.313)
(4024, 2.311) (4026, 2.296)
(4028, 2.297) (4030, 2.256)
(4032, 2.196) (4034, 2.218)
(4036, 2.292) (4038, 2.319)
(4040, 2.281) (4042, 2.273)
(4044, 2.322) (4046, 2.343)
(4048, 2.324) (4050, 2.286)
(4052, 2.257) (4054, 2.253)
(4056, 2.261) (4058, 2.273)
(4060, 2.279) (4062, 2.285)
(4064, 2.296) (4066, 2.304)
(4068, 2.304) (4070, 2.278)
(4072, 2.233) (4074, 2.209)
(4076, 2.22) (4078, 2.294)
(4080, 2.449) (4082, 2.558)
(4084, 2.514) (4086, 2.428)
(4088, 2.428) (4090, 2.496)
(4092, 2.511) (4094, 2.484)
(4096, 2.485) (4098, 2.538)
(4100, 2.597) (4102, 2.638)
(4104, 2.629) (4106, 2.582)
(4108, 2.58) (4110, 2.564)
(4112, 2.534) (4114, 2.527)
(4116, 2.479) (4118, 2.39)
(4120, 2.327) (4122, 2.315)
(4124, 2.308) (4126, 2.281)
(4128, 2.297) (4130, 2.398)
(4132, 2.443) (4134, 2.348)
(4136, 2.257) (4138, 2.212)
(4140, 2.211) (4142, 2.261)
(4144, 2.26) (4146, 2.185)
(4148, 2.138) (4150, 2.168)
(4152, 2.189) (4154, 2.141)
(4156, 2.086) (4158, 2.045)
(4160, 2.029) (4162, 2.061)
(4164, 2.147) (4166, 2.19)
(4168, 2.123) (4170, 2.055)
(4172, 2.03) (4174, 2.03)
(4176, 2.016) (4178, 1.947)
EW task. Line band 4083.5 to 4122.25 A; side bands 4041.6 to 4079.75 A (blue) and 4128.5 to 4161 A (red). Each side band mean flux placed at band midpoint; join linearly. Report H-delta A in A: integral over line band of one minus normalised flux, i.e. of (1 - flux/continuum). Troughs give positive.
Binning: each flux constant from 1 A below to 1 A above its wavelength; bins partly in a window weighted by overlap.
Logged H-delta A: -4.5 A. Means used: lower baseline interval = 2.28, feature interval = 2.51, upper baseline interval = 2.21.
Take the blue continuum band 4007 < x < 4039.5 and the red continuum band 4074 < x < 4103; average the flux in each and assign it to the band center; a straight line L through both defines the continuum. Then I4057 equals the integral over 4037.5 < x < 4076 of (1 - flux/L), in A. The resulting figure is 1.8 A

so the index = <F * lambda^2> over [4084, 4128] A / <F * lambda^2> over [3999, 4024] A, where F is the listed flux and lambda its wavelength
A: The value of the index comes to 1.11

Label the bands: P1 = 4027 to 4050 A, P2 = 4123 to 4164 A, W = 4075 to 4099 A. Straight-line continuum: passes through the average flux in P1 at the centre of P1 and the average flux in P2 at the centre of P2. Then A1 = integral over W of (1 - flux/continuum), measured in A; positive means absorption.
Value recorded -2.1 A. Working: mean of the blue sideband 2.28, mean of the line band 2.45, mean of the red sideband 2.21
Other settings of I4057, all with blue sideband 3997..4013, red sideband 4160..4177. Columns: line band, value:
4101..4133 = -4.33 A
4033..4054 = -0.07 A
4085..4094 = -1.06 A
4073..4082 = -0.39 A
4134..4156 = -0.90 A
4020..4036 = 0.25 A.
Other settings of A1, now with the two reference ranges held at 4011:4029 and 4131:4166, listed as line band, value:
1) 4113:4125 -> -0.9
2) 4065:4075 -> 0.0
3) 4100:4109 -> -1.5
